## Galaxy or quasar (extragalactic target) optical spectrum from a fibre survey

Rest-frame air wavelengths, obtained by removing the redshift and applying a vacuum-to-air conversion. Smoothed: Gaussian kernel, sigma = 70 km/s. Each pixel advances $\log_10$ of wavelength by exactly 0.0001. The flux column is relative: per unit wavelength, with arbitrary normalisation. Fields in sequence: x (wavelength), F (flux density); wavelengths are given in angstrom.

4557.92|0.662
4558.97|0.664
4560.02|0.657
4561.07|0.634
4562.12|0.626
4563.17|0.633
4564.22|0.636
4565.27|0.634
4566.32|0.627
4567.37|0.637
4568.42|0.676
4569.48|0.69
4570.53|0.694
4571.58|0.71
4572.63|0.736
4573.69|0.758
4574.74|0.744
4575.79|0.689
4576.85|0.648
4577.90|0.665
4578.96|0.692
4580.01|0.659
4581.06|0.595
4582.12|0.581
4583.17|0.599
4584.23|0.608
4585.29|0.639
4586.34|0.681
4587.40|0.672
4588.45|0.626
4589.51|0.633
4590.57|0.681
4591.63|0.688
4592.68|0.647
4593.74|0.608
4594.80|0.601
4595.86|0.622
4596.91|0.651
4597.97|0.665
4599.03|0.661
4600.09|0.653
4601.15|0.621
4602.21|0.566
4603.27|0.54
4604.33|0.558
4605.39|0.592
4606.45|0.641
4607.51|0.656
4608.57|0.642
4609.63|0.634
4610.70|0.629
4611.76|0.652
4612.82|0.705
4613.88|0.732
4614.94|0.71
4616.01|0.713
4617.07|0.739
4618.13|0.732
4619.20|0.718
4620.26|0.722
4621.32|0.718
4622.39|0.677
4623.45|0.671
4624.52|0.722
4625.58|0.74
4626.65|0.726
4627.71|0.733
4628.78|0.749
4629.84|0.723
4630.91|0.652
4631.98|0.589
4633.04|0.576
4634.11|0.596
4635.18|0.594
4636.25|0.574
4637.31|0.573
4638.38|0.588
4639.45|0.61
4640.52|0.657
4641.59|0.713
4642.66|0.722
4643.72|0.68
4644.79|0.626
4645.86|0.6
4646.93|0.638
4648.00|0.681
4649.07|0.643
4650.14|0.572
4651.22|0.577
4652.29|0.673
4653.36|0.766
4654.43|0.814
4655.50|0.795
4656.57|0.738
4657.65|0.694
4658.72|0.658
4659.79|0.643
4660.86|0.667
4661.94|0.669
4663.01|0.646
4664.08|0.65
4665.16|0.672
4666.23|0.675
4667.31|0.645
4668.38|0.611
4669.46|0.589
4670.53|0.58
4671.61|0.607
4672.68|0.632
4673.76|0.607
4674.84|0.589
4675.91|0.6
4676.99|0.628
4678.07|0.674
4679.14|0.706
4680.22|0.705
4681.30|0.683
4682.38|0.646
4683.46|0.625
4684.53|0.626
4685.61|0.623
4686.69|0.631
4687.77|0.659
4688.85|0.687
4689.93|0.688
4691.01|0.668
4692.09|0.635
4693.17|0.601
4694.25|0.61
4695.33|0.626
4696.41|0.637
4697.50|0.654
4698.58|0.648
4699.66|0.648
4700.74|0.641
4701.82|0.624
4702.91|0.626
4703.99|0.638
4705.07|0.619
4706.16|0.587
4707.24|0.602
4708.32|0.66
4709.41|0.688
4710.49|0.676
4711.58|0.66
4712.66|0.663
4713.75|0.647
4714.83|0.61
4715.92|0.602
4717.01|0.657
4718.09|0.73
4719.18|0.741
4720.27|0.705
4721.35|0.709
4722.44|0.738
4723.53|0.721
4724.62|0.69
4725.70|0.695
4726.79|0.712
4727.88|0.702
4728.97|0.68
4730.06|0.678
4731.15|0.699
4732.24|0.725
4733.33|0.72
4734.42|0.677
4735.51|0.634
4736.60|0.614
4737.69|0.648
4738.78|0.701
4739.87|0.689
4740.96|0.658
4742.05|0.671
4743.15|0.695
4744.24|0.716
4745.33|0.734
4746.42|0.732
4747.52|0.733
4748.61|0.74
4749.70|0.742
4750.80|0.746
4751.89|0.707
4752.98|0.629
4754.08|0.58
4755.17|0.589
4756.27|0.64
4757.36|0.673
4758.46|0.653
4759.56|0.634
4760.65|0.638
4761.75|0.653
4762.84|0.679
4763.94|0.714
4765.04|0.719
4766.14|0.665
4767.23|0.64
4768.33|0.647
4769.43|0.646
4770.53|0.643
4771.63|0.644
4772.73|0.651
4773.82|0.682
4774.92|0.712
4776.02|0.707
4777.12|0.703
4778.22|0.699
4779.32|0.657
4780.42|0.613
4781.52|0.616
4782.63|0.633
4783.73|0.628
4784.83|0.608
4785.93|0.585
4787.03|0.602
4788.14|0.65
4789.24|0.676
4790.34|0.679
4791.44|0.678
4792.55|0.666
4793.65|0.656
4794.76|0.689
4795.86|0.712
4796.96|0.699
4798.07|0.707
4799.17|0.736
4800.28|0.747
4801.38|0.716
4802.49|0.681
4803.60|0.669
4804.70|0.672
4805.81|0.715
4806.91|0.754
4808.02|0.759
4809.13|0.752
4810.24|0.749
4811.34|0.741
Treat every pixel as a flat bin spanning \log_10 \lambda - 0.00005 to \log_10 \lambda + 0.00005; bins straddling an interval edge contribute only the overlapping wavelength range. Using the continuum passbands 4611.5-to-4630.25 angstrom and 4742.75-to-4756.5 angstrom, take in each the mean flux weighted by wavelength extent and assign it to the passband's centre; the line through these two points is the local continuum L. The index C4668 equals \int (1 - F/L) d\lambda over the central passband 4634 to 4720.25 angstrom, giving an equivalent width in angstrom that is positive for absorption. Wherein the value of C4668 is 7.01 angstrom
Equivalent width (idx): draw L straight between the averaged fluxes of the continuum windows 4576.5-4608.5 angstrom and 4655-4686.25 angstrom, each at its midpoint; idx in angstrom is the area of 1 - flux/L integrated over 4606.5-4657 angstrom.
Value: -2.56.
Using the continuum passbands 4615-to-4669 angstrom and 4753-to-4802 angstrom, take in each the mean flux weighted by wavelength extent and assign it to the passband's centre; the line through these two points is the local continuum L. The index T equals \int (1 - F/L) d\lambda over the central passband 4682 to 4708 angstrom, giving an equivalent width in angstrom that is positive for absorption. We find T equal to 1.3 angstrom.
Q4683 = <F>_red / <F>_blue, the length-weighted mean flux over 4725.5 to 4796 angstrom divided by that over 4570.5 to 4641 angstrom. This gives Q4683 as 1.02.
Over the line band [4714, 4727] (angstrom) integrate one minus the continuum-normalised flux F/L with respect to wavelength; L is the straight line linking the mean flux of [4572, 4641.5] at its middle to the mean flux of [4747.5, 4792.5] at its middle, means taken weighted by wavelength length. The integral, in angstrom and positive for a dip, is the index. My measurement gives -0.62 angstrom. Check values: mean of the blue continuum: 0.657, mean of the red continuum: 0.661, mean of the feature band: 0.691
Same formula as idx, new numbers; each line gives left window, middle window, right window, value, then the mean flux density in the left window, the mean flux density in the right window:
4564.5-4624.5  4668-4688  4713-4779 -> 1.2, 0.66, 0.68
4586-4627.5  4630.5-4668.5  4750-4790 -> 0.5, 0.663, 0.655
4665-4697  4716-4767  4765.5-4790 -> -3.1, 0.638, 0.651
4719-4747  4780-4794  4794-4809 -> 1.4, 0.695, 0.712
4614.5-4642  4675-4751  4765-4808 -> 0.4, 0.673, 0.672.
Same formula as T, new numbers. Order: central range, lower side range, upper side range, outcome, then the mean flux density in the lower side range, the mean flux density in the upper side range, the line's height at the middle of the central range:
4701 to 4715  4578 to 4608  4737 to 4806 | 0.4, 0.63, 0.673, 0.658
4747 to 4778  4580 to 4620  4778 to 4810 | 0.0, 0.646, 0.678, 0.673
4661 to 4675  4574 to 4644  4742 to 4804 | 0.7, 0.656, 0.673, 0.662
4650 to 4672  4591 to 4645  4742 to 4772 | -0.1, 0.657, 0.675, 0.663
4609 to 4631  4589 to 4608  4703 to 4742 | -2.4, 0.627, 0.673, 0.635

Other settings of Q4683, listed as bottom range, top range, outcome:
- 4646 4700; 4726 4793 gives 1.03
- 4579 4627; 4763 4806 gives 1.02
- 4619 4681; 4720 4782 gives 1.03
